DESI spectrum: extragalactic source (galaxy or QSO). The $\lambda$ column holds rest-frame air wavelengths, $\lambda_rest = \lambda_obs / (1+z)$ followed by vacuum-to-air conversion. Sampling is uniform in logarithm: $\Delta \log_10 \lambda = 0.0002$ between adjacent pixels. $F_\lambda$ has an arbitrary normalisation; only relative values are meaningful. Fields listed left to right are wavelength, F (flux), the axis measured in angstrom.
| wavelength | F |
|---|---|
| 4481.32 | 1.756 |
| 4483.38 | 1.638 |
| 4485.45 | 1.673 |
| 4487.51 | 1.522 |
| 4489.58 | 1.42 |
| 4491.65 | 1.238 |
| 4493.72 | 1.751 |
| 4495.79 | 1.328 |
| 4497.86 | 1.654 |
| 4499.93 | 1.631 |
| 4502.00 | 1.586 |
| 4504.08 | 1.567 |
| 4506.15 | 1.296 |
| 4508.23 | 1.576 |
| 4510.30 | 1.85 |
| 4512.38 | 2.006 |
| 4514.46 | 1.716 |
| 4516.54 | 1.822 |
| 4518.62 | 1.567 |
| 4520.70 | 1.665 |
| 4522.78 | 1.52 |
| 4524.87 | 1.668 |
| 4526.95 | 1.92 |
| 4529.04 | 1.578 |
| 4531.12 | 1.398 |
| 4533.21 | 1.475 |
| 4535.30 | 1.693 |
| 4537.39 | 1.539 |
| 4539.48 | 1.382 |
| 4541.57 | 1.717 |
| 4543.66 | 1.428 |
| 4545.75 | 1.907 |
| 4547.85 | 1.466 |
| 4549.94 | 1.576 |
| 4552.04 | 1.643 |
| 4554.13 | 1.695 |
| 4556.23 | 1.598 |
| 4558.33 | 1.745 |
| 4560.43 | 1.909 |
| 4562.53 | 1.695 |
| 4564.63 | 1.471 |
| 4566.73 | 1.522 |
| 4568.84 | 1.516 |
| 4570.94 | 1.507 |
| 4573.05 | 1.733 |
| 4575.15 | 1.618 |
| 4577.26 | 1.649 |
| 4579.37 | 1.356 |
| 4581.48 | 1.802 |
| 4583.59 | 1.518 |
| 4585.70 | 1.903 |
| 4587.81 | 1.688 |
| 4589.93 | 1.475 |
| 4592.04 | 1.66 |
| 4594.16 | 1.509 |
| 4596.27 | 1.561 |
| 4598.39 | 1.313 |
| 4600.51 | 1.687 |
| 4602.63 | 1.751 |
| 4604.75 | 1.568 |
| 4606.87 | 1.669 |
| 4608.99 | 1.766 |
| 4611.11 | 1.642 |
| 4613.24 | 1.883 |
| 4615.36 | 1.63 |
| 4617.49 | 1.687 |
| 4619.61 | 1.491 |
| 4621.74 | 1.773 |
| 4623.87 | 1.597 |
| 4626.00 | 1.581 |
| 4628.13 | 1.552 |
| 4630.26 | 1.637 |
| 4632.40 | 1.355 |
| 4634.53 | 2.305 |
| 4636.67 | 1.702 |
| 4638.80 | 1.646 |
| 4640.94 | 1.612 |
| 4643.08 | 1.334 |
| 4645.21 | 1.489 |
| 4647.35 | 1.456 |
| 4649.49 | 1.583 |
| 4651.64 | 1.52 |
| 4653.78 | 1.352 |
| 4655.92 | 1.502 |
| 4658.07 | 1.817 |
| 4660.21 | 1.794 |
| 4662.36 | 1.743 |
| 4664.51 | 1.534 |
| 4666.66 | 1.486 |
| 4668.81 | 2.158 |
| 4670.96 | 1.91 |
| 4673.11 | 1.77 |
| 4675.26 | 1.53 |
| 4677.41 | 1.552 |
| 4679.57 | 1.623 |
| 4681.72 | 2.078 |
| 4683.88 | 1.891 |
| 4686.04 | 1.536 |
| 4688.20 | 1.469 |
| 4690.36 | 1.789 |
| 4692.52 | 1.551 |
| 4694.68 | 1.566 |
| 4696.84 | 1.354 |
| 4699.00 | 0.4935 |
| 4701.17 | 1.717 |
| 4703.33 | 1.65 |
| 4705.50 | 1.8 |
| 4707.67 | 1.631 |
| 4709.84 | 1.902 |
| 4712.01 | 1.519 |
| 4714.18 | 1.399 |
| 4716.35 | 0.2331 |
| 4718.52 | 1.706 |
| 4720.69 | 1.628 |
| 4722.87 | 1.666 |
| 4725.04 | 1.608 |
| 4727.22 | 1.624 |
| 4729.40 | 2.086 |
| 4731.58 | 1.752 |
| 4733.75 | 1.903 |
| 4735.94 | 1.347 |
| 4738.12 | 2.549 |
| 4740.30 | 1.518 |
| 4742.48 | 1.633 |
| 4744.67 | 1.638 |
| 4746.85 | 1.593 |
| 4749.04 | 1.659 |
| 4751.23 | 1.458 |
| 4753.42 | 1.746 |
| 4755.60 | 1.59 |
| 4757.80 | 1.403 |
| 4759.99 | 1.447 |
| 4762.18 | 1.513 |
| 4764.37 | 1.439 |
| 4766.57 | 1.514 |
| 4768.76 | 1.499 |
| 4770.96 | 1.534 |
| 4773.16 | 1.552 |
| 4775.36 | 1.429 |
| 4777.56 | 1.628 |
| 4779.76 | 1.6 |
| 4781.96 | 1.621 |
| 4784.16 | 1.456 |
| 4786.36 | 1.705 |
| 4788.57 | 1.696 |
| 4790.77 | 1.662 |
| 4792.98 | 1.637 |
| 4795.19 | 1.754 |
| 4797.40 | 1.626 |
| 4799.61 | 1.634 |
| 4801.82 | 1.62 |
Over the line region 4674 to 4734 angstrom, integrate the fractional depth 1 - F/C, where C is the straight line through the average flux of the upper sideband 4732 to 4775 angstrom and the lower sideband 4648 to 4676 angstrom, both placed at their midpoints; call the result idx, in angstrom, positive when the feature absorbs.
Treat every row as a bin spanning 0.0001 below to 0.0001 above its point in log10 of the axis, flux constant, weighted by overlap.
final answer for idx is 2.29 angstrom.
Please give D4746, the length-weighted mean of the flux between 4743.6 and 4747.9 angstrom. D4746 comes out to 1.62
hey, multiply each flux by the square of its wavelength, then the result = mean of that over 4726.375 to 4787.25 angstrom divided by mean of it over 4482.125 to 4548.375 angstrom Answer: 1.12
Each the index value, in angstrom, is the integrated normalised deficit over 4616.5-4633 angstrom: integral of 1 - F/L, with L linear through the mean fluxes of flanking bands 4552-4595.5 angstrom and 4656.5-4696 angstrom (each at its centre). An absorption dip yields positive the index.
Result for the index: 0.76 angstrom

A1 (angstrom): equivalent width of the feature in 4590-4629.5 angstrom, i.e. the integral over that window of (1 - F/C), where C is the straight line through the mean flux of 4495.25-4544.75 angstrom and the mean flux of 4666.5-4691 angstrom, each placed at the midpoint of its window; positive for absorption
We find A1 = 1.4 angstrom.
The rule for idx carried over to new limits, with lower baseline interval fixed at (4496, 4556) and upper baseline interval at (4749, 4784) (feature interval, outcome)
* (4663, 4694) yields -2.7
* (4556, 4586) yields -0.5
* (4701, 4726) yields 0.4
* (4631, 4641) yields -1.0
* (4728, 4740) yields -2.7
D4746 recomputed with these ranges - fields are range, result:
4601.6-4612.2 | 1.68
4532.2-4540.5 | 1.52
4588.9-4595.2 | 1.55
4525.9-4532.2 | 1.63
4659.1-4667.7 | 1.64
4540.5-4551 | 1.62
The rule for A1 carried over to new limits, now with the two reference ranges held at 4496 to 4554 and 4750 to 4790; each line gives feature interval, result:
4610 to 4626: -0.7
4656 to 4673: -2.0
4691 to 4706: 1.2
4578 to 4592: -0.2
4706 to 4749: -2.0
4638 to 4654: 0.8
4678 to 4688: -1.1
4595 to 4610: -0.2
